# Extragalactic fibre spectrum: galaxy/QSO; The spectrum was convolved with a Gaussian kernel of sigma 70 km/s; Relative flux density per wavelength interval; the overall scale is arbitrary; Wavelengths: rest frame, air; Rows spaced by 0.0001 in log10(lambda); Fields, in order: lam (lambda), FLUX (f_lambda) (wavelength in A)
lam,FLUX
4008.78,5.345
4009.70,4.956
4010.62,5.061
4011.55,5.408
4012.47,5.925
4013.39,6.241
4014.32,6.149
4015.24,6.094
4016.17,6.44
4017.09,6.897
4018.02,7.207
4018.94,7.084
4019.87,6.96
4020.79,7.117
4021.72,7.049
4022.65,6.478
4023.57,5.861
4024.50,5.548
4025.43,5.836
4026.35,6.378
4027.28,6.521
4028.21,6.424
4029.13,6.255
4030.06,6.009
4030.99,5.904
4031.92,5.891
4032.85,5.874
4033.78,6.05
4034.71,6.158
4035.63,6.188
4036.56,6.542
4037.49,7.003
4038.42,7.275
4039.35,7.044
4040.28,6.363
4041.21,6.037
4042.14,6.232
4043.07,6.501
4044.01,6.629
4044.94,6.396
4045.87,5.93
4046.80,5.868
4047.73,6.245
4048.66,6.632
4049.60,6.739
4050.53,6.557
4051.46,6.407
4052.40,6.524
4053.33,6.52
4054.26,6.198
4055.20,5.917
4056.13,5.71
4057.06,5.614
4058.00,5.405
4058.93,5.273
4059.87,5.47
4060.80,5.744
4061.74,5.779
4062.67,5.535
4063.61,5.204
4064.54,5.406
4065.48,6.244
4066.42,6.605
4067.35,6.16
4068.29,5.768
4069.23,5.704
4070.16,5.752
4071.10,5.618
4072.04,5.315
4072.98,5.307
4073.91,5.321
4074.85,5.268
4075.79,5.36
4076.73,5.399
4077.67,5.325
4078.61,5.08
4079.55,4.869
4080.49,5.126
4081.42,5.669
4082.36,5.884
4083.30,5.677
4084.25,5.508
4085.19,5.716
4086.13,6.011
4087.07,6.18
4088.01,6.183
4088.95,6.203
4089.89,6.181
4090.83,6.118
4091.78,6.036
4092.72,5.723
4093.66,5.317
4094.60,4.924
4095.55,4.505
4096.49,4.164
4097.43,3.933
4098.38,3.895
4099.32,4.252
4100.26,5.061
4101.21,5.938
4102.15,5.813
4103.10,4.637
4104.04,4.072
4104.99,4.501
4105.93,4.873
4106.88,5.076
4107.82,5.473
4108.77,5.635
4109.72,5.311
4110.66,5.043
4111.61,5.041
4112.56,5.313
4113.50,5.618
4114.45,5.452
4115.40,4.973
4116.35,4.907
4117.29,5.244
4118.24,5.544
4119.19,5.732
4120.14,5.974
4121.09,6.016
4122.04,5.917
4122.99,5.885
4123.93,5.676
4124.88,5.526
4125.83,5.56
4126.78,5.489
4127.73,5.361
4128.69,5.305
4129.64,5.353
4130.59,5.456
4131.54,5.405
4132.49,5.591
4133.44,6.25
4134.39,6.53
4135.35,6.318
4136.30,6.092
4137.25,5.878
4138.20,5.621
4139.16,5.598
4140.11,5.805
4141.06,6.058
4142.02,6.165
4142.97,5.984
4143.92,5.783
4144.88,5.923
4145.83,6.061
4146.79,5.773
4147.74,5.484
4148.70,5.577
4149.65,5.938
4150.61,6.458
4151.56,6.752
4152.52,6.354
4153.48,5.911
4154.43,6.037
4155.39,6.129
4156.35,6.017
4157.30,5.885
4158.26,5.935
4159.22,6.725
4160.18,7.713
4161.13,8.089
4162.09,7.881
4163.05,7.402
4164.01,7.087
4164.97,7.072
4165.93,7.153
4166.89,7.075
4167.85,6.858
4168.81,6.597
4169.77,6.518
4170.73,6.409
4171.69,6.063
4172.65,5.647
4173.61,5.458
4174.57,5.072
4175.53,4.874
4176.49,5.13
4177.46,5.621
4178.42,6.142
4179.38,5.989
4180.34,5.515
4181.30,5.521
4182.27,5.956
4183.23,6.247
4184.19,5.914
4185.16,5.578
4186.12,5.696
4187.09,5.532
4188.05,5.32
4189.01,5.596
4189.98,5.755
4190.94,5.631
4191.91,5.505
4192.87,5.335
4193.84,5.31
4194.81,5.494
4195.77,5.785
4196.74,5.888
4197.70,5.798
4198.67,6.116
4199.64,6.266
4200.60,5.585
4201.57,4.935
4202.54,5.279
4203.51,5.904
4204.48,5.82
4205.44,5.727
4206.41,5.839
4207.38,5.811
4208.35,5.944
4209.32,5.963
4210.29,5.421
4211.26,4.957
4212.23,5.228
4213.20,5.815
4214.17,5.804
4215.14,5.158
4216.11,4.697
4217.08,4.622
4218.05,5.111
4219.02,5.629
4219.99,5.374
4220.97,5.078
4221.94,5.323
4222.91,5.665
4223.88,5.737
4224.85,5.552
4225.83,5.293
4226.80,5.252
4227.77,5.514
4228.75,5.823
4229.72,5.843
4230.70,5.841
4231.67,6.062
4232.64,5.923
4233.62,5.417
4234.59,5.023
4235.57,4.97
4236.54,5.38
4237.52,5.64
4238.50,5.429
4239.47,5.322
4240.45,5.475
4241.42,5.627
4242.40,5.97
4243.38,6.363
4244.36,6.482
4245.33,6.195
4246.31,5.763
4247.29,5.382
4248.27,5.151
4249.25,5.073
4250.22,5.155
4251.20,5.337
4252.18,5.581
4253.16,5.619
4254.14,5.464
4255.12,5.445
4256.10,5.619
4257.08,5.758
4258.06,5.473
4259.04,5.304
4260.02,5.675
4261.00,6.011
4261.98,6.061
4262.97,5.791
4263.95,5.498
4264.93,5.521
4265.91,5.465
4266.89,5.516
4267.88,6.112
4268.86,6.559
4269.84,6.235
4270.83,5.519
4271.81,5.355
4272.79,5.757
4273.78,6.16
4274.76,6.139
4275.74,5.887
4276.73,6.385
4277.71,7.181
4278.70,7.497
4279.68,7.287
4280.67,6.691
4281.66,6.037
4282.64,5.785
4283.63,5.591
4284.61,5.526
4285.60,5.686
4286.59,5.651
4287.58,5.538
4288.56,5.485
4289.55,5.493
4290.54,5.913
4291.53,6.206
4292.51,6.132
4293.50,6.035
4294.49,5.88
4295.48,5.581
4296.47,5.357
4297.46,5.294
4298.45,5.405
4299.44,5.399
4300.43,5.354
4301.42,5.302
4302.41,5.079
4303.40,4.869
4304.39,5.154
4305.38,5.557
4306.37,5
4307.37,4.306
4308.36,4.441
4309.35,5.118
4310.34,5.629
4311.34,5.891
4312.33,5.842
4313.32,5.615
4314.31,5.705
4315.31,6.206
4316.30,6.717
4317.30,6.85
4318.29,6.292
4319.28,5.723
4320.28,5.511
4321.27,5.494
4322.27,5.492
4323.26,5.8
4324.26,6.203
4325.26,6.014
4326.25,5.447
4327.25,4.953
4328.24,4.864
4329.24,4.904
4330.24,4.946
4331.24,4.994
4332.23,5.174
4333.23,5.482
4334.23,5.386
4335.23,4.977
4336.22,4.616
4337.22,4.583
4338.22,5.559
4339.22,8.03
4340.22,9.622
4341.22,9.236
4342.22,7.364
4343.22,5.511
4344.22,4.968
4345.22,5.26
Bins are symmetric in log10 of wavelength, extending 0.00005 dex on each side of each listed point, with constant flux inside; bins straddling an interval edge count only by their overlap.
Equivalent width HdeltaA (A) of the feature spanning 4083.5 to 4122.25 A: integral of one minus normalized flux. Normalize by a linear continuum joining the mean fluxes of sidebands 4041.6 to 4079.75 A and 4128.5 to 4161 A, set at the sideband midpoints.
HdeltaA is 4.1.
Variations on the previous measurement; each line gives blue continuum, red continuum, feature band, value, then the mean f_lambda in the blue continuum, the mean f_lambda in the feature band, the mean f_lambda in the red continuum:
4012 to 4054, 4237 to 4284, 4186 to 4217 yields 2.1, 6.4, 5.58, 5.84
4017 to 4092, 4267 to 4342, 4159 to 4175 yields -2.2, 6.04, 6.76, 5.8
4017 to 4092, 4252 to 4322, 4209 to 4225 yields 1.3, 6.04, 5.35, 5.75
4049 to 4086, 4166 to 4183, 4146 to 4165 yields -1.9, 5.71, 6.49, 5.94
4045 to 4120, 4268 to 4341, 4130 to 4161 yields -2.6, 5.53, 6.06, 5.76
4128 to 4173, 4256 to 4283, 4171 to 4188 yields 1.5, 6.25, 5.65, 6.02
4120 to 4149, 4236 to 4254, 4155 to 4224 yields -2.1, 5.79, 5.87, 5.6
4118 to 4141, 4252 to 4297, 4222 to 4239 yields 0.9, 5.75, 5.55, 5.88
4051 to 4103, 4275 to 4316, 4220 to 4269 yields 0.6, 5.55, 5.6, 5.71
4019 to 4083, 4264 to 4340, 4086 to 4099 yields 1.3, 6.02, 5.35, 5.7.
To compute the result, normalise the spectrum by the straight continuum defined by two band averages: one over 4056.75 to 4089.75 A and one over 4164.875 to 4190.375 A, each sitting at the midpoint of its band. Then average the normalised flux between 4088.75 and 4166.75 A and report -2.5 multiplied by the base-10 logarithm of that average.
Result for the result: 0.008 mag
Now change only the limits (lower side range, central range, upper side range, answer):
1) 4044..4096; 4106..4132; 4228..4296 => 0.064 mag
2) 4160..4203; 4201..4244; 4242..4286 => 0.081 mag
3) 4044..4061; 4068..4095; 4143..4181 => 0.097 mag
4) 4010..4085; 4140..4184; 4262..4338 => -0.064 mag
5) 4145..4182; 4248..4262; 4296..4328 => 0.058 mag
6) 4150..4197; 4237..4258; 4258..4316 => 0.049 mag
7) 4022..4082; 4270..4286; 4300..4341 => -0.091 mag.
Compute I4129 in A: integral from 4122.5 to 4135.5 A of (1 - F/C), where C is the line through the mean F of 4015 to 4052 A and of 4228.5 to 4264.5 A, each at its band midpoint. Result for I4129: 0.8 A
